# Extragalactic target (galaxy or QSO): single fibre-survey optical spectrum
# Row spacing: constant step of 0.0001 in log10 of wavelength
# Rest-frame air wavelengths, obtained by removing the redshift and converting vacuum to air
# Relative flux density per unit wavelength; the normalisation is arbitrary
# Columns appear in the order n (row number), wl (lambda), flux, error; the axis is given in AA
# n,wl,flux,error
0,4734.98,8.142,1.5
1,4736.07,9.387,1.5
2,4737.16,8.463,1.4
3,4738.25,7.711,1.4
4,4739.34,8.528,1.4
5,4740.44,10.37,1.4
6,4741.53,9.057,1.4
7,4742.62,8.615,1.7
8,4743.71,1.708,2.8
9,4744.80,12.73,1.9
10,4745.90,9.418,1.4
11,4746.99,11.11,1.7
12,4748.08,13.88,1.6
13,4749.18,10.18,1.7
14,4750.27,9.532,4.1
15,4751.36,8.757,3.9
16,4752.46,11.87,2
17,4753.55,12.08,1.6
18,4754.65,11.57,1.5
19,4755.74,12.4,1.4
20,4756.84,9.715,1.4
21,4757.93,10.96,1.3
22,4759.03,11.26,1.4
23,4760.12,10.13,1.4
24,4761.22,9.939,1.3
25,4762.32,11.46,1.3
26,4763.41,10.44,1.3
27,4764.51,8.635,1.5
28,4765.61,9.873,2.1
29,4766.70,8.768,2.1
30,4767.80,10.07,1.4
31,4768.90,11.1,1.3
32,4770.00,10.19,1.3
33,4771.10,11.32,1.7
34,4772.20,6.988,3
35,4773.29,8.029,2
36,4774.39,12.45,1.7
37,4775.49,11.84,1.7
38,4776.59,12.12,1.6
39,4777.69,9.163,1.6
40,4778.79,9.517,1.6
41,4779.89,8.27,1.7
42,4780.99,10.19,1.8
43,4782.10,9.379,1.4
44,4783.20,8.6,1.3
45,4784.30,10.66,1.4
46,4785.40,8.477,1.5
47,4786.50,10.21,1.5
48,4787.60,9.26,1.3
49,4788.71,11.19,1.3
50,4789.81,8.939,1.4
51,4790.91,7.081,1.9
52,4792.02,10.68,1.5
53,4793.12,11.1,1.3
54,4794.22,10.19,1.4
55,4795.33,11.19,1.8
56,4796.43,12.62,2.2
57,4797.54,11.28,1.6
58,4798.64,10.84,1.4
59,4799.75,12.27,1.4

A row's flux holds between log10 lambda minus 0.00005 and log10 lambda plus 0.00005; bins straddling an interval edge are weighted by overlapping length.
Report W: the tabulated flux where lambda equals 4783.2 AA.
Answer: 8.6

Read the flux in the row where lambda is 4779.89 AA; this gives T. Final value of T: 8.27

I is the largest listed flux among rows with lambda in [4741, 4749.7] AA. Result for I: 13.88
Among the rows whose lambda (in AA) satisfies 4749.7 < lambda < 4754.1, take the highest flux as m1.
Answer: 12.08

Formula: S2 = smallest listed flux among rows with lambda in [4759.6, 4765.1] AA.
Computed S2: 8.635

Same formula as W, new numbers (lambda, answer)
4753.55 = 12.08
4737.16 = 8.463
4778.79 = 9.517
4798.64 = 10.84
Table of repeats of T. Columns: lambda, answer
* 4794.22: 10.19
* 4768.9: 11.1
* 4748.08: 13.88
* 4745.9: 9.418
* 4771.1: 11.32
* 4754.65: 11.57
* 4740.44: 10.37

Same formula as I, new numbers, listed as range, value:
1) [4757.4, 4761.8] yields 11.26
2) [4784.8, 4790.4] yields 11.19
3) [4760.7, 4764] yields 11.46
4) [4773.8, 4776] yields 12.45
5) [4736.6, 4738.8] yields 8.463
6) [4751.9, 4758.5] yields 12.4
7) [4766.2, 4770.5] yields 11.1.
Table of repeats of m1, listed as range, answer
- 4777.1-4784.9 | 10.66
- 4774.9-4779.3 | 12.12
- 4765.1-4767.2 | 9.873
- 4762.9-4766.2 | 10.44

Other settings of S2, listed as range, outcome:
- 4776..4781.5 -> 8.27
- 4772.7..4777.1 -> 8.029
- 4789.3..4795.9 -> 7.081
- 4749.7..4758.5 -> 8.757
